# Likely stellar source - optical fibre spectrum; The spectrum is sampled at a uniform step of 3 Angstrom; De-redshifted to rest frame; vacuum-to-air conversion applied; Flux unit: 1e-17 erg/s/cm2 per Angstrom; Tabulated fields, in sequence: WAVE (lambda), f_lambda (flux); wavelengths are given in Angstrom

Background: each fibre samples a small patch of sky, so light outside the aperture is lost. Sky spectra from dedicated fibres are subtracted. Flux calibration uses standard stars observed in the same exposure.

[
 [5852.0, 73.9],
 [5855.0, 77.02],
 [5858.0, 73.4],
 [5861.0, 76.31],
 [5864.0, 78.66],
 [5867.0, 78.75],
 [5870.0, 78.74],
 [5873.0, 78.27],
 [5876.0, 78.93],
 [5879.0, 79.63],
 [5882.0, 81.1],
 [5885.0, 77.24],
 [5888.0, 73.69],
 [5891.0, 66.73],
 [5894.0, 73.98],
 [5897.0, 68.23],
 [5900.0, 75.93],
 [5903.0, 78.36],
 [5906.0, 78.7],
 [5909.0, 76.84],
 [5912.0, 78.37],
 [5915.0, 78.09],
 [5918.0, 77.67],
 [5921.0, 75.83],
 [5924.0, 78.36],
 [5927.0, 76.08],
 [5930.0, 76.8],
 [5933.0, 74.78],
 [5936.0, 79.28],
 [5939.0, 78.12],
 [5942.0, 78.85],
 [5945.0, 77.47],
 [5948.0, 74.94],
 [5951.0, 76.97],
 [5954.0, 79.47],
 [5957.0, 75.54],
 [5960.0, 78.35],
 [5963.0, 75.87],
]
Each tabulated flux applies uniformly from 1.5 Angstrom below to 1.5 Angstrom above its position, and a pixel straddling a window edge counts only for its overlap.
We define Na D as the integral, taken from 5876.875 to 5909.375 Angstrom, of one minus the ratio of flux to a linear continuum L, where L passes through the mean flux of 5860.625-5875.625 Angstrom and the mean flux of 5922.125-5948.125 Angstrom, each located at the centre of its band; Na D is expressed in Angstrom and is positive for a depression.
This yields 1.0 Angstrom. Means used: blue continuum 78.3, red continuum 77.3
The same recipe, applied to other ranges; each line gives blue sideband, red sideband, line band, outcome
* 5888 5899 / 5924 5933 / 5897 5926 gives -1.38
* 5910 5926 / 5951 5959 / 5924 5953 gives 0.14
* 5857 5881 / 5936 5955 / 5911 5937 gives 0.20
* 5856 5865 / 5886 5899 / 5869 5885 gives -1.24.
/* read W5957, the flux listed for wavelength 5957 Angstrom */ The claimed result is 75.54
